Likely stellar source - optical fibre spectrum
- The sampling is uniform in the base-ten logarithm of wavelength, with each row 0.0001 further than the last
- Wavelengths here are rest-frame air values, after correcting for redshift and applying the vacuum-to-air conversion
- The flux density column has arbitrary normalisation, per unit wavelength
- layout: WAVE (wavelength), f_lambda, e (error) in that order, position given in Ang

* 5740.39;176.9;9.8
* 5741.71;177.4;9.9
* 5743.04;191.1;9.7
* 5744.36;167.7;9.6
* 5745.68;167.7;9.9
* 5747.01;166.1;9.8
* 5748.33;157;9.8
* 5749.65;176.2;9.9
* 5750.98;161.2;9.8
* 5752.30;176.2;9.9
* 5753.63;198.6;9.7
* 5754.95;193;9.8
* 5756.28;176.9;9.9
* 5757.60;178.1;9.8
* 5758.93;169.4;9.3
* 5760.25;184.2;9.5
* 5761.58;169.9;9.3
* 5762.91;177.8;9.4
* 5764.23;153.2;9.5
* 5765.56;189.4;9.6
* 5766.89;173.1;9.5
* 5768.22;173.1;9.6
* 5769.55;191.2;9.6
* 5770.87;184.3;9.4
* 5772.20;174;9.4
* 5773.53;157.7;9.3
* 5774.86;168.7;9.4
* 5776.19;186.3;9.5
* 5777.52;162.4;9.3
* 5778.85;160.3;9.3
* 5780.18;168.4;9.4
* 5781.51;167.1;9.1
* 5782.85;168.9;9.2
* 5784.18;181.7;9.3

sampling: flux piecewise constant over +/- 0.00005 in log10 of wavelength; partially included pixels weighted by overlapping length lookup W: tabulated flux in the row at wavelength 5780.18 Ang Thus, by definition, 168.4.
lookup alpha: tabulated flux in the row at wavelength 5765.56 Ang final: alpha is 189.4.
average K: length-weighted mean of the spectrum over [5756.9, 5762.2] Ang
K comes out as 176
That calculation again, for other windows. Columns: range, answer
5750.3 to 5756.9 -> 181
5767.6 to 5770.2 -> 182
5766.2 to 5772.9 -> 179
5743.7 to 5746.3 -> 168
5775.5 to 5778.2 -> 174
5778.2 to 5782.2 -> 165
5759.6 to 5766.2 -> 175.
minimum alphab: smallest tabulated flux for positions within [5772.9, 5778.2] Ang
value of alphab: 157.7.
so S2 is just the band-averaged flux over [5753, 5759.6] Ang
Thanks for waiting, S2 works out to 183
